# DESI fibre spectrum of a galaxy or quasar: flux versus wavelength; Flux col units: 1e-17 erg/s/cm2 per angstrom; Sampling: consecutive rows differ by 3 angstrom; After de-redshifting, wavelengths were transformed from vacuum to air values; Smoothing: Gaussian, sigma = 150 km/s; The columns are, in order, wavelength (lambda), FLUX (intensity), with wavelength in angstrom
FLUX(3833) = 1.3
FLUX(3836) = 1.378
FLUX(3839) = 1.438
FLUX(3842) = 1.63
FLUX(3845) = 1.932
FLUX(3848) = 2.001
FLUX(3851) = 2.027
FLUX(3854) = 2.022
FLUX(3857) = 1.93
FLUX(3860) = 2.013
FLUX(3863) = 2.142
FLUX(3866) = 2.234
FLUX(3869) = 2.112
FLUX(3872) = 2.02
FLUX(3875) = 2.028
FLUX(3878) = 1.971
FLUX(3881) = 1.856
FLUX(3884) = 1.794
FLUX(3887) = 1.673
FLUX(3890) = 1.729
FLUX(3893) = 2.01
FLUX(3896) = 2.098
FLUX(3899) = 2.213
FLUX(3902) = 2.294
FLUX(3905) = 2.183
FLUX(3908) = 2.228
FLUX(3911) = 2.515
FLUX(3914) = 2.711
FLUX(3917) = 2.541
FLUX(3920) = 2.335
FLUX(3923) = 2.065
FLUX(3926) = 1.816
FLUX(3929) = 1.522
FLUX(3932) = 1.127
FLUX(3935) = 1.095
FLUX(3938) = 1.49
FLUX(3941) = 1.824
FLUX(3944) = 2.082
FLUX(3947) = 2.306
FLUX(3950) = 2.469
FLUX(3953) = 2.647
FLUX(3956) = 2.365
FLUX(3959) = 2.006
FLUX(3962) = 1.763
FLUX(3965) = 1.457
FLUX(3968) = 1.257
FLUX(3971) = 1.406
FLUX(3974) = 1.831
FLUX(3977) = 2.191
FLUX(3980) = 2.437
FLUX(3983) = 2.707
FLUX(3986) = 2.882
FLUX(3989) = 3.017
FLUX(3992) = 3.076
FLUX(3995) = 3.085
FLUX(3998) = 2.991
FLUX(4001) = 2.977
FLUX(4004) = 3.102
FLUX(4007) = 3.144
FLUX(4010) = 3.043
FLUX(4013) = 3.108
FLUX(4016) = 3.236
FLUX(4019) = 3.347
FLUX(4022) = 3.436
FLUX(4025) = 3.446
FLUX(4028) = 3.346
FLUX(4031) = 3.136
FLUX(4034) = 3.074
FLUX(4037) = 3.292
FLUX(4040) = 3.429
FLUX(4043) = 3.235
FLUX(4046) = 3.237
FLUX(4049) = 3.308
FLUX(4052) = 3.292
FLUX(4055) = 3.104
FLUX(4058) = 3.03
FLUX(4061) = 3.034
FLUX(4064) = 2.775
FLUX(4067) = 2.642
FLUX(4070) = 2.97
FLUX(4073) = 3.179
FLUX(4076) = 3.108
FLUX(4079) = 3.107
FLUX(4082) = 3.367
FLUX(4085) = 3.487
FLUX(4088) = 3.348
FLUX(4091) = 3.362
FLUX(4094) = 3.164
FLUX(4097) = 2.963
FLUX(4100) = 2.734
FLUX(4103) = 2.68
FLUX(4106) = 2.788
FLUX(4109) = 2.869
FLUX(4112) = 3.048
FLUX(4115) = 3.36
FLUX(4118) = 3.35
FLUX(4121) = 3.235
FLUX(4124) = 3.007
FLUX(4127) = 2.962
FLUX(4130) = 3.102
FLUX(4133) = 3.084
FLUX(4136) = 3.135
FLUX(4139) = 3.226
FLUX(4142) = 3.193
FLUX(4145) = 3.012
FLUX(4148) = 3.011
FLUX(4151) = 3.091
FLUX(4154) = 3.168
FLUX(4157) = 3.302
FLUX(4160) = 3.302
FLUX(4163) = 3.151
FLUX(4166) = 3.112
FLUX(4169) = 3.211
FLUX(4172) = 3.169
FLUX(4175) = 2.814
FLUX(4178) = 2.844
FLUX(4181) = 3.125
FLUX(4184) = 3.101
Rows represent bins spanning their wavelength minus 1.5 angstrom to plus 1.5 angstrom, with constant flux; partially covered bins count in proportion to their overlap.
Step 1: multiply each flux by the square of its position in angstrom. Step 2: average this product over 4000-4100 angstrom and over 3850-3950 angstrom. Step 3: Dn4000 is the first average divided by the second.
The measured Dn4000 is 1.7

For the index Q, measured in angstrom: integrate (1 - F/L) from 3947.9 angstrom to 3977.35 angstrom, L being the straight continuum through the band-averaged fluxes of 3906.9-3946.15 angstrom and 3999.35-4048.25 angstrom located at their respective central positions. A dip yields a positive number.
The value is 5.7 angstrom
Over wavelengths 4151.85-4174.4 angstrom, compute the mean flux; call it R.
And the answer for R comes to 3.18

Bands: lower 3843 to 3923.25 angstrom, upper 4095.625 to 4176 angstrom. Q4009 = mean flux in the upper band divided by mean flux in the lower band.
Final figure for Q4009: 1.47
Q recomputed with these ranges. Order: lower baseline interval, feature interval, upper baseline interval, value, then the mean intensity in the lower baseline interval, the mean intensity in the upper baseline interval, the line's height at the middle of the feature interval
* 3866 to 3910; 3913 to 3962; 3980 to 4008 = 8.96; 2.03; 2.97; 2.47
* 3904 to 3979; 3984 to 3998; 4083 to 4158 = -4.38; 1.97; 3.11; 2.29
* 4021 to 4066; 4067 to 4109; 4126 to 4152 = 1.06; 3.2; 3.09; 3.15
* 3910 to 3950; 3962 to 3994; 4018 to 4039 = 5.18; 1.97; 3.3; 2.62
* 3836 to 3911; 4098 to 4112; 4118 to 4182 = 0.60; 1.98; 3.11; 2.93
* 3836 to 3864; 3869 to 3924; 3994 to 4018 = 2.77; 1.87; 3.09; 2.24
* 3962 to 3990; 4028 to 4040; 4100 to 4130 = -3.58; 2.1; 3.02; 2.48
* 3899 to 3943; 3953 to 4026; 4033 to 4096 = -1.55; 1.99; 3.17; 2.55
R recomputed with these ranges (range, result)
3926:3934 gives 1.4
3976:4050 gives 3.1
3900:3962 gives 2.07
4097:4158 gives 3.06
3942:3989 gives 2.15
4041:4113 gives 3.08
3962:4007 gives 2.46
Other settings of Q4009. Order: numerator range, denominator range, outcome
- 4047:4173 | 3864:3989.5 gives 1.52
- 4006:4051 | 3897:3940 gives 1.62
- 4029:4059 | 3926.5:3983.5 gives 1.71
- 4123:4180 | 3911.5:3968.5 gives 1.58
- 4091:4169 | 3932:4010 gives 1.35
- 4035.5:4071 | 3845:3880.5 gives 1.53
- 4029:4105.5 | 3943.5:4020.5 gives 1.23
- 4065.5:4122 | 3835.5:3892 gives 1.63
